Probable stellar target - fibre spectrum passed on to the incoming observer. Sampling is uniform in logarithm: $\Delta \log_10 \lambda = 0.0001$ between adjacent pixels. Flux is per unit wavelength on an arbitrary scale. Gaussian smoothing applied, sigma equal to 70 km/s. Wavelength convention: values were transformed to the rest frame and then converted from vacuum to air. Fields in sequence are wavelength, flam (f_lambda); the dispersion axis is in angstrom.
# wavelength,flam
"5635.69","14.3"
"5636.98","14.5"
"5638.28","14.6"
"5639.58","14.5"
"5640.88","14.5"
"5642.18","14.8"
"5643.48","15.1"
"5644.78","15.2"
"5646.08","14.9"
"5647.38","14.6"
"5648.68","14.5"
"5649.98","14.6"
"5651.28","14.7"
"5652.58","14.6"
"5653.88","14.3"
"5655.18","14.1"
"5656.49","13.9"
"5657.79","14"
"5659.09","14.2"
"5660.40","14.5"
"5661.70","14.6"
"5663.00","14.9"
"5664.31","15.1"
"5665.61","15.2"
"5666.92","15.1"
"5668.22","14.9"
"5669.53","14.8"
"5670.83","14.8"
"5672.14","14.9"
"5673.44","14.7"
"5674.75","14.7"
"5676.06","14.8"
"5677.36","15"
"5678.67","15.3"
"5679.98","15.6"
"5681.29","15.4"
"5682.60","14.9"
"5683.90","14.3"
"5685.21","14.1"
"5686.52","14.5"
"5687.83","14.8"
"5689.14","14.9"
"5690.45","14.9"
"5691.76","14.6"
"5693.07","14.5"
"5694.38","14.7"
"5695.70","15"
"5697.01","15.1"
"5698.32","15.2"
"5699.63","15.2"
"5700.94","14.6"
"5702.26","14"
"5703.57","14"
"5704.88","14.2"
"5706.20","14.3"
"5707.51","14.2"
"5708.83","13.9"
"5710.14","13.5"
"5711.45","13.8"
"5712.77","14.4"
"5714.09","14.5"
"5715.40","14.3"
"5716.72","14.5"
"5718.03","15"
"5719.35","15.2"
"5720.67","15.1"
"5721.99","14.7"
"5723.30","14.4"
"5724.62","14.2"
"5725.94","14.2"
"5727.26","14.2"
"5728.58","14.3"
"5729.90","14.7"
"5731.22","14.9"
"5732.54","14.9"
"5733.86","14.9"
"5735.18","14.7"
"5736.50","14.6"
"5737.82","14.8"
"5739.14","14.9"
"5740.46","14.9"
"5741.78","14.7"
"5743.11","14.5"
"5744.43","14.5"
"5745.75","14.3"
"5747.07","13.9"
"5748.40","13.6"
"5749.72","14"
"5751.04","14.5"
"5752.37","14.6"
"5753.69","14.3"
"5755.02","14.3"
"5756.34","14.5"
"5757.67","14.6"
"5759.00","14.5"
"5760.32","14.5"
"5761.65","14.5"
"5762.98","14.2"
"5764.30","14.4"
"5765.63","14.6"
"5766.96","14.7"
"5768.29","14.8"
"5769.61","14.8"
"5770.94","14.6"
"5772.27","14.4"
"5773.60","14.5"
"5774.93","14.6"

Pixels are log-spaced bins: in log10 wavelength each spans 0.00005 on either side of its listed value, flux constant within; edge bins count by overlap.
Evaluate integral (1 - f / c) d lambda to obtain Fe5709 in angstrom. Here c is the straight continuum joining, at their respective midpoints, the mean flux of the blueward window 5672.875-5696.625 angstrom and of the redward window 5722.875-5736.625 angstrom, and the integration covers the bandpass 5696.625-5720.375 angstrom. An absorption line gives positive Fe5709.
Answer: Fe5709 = 0.37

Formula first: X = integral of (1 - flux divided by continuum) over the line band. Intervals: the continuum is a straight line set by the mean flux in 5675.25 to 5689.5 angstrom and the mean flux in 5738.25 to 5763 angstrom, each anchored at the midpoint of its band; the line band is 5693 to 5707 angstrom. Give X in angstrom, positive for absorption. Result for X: 0.1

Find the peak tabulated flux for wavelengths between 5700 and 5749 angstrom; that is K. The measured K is 15.2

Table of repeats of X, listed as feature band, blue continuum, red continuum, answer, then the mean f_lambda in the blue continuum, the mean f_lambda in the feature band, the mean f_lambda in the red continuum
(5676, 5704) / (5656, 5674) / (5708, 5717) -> -0.79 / 14.7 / 14.8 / 14.1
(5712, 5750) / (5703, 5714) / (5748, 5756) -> -1.04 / 14.1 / 14.5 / 14.3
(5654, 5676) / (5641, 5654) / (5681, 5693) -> 0.11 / 14.7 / 14.6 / 14.7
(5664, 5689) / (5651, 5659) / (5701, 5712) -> -1.29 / 14.2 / 14.9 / 14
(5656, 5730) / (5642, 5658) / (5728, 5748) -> -0.12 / 14.6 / 14.6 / 14.6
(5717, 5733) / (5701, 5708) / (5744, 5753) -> -0.52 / 14.2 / 14.6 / 14.2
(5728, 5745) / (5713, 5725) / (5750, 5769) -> -0.15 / 14.7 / 14.7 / 14.5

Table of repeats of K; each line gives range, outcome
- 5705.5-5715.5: 14.5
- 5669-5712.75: 15.6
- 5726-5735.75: 14.9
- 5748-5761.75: 14.6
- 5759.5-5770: 14.8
